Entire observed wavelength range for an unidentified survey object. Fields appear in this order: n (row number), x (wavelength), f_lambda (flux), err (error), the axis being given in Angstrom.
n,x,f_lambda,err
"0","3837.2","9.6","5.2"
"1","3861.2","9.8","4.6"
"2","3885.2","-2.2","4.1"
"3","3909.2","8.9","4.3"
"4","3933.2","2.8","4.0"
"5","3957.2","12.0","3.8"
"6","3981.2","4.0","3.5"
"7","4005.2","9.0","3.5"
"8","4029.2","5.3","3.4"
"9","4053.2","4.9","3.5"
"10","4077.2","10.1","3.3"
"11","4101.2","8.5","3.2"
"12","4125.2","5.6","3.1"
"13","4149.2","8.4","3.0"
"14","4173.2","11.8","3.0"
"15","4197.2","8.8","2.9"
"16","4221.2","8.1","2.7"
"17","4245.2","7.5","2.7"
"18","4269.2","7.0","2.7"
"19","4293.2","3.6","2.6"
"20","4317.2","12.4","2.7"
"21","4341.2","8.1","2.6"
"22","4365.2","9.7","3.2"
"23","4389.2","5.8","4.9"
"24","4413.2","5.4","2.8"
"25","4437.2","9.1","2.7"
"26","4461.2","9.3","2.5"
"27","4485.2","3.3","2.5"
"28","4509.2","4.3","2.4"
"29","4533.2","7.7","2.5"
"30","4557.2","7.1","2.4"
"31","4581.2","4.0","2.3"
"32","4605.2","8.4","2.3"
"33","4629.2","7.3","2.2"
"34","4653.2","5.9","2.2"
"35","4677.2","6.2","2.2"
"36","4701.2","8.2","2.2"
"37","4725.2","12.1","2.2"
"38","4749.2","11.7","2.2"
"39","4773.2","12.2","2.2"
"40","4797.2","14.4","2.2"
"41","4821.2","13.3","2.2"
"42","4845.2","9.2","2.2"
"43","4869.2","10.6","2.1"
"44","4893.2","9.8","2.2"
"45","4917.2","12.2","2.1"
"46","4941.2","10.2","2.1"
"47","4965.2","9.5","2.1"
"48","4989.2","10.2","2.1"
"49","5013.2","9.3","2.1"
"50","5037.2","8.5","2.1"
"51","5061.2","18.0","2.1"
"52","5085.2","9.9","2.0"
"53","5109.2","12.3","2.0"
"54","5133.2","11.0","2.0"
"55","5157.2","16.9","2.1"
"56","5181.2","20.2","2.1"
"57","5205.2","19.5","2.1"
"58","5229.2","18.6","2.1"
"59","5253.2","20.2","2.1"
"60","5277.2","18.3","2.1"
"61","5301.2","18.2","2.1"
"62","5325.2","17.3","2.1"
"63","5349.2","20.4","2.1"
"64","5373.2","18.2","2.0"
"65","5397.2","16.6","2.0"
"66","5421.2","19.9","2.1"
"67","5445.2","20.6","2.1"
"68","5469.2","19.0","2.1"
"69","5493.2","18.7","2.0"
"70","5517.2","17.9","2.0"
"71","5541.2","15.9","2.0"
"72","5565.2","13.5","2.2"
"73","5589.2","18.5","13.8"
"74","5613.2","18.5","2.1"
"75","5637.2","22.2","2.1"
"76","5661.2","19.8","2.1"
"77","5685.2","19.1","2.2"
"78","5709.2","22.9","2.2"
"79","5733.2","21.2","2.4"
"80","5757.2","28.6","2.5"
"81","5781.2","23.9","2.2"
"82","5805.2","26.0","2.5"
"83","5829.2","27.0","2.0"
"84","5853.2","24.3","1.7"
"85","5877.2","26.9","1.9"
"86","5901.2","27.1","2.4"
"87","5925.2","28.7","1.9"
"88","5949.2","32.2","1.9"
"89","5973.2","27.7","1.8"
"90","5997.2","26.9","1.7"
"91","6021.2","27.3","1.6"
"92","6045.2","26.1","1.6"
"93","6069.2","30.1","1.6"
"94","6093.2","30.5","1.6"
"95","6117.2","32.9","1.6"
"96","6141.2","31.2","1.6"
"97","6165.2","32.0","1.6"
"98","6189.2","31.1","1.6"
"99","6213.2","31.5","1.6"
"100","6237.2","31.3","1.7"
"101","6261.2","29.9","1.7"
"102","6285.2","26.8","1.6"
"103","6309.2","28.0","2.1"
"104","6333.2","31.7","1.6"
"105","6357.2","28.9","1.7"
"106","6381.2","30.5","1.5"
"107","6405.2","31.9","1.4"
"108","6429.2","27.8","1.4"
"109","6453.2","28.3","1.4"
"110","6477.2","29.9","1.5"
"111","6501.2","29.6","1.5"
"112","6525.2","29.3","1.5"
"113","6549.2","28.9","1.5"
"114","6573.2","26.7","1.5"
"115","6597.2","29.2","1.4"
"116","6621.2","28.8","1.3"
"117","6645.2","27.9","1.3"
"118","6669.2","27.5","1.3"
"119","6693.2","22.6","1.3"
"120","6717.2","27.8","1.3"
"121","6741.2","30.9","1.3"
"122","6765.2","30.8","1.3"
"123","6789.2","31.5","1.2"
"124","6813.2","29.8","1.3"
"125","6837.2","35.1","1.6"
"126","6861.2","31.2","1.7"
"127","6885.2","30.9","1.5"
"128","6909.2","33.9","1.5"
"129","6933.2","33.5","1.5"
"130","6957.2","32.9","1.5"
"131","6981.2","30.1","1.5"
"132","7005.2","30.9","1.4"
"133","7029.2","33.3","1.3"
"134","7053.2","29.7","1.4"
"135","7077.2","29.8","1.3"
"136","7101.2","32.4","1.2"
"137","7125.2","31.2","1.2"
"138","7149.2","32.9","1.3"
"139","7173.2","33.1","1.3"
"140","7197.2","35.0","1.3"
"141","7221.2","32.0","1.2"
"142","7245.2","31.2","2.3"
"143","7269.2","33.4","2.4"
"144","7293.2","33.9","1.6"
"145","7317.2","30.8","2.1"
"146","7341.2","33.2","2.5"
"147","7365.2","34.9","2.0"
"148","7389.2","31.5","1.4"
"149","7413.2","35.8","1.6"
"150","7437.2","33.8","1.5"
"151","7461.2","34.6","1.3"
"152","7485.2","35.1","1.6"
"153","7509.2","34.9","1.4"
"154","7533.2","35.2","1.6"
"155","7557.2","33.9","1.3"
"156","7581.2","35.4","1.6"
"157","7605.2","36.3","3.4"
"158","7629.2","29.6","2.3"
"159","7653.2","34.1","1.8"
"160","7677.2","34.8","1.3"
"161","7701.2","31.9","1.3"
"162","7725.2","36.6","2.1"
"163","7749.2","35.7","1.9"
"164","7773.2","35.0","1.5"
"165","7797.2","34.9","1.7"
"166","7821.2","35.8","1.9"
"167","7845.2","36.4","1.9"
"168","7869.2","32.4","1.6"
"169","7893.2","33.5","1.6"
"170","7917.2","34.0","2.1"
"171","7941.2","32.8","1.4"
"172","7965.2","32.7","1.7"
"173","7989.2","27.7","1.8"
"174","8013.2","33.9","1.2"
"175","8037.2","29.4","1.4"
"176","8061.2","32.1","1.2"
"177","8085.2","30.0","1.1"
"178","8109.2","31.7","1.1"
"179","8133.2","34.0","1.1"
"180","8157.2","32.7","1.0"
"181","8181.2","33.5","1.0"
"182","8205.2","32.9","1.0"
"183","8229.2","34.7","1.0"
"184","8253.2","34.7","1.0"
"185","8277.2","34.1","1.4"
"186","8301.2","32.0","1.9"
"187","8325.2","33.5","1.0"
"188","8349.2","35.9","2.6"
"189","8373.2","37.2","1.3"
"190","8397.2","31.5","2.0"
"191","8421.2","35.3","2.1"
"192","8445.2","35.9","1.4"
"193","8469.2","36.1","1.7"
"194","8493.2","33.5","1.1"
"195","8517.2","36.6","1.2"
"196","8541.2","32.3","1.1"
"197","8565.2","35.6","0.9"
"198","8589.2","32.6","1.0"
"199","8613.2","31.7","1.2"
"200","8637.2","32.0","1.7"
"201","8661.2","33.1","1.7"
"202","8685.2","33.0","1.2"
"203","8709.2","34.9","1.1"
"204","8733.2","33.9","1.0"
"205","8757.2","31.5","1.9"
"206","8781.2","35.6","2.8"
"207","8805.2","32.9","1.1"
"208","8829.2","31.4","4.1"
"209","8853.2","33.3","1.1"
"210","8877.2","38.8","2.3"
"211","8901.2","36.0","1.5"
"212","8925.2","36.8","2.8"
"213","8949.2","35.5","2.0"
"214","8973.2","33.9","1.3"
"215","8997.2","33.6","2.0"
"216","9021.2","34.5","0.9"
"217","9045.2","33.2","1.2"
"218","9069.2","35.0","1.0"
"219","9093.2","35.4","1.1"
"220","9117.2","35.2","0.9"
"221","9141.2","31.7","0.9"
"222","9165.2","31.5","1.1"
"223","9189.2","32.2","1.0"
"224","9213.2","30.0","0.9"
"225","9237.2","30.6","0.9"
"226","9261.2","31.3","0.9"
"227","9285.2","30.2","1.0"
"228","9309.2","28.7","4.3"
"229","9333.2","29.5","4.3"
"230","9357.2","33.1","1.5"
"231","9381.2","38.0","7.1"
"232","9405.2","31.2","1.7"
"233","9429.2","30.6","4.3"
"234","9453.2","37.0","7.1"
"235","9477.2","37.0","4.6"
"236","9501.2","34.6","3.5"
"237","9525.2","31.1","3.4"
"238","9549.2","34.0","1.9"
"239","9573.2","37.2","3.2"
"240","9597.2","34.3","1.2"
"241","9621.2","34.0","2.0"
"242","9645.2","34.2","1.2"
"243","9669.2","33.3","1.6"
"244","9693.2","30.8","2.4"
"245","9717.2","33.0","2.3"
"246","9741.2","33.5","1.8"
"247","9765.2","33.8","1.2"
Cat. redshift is 0.293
